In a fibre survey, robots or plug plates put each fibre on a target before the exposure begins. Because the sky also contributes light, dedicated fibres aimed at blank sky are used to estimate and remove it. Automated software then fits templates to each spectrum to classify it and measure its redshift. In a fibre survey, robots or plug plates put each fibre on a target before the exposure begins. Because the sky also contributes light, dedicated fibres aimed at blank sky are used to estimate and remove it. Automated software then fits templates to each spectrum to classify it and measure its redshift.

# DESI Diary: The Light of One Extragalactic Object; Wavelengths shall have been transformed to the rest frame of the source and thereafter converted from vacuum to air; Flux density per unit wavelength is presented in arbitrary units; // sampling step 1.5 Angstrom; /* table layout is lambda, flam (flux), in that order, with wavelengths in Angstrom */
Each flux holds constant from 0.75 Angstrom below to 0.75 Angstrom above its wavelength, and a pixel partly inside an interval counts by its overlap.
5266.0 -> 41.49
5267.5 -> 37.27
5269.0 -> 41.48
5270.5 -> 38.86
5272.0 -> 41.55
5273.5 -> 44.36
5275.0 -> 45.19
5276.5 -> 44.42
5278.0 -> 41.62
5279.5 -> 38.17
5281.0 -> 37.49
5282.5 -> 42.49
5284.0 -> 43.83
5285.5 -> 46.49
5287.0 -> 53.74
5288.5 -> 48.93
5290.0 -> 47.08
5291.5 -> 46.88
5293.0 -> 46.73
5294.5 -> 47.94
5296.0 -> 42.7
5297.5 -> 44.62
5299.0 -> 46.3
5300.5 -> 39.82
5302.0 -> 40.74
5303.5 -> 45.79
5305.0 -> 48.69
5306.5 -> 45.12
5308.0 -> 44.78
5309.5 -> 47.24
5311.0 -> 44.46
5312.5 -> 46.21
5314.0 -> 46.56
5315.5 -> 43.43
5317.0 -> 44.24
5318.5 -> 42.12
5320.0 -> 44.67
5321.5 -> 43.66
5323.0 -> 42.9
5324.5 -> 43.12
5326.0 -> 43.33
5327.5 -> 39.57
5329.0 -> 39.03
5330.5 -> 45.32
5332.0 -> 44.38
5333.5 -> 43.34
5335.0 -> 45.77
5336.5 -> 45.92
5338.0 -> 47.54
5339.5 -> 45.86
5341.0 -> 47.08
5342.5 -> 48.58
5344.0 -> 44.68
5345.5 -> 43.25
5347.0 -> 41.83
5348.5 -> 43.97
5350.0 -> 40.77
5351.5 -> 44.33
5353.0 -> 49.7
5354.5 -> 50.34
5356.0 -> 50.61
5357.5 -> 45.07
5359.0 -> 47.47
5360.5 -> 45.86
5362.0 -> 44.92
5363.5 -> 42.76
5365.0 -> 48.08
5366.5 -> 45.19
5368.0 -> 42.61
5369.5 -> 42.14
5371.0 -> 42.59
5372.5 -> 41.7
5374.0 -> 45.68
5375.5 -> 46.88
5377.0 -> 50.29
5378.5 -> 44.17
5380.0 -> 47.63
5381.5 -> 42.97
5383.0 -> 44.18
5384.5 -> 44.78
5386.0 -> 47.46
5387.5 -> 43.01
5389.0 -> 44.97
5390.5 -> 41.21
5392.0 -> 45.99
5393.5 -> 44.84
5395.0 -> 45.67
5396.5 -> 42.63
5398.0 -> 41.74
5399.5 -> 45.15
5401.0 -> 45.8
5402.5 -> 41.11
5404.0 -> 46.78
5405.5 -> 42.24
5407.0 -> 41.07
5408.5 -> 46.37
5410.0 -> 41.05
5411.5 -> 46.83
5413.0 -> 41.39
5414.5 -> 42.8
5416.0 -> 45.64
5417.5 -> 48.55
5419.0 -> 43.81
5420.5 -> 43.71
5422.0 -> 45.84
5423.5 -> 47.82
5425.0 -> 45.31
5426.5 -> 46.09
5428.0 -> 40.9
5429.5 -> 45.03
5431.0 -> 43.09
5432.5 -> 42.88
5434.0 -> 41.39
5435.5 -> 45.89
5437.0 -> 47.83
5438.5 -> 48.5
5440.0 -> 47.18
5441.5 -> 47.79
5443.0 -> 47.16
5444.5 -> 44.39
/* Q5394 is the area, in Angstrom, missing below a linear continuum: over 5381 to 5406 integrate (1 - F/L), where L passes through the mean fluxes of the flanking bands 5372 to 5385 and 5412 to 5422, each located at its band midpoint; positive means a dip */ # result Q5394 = 0.50 Angstrom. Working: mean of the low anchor 45.4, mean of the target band 44.2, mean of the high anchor 44.5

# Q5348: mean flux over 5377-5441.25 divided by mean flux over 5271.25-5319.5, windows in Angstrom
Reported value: 1.0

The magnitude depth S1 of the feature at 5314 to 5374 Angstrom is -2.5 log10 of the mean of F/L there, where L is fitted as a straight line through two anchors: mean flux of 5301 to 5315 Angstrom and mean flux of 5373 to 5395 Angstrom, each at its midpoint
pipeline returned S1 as 0.02 mag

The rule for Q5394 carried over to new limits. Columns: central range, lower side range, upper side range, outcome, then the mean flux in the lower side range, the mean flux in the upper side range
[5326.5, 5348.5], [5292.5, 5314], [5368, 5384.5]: 0.3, 45.1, 44.7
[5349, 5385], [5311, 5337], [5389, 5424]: -1.2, 43.7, 44.3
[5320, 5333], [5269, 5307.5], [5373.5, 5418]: 0.5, 44.3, 44.6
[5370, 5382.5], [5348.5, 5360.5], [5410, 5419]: 0.2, 46.7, 44.6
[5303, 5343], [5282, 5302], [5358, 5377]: 0.6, 45.8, 44.9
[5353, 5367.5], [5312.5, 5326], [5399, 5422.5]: -0.9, 43.9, 44.2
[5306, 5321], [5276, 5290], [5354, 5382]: 0.0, 44.3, 45.6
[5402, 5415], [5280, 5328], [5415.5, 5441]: 0.5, 44.7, 45.3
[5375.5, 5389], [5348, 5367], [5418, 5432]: 0.0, 46.1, 44.7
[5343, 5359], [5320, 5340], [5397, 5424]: -0.6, 43.8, 44.3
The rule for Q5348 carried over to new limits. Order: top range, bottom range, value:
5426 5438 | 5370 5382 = 0.98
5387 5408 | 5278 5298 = 0.97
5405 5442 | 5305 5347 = 1.00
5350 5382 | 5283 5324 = 1.01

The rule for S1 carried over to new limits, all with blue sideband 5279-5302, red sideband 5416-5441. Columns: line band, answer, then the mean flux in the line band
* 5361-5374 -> 0.03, 43.9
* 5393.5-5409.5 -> 0.03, 43.9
